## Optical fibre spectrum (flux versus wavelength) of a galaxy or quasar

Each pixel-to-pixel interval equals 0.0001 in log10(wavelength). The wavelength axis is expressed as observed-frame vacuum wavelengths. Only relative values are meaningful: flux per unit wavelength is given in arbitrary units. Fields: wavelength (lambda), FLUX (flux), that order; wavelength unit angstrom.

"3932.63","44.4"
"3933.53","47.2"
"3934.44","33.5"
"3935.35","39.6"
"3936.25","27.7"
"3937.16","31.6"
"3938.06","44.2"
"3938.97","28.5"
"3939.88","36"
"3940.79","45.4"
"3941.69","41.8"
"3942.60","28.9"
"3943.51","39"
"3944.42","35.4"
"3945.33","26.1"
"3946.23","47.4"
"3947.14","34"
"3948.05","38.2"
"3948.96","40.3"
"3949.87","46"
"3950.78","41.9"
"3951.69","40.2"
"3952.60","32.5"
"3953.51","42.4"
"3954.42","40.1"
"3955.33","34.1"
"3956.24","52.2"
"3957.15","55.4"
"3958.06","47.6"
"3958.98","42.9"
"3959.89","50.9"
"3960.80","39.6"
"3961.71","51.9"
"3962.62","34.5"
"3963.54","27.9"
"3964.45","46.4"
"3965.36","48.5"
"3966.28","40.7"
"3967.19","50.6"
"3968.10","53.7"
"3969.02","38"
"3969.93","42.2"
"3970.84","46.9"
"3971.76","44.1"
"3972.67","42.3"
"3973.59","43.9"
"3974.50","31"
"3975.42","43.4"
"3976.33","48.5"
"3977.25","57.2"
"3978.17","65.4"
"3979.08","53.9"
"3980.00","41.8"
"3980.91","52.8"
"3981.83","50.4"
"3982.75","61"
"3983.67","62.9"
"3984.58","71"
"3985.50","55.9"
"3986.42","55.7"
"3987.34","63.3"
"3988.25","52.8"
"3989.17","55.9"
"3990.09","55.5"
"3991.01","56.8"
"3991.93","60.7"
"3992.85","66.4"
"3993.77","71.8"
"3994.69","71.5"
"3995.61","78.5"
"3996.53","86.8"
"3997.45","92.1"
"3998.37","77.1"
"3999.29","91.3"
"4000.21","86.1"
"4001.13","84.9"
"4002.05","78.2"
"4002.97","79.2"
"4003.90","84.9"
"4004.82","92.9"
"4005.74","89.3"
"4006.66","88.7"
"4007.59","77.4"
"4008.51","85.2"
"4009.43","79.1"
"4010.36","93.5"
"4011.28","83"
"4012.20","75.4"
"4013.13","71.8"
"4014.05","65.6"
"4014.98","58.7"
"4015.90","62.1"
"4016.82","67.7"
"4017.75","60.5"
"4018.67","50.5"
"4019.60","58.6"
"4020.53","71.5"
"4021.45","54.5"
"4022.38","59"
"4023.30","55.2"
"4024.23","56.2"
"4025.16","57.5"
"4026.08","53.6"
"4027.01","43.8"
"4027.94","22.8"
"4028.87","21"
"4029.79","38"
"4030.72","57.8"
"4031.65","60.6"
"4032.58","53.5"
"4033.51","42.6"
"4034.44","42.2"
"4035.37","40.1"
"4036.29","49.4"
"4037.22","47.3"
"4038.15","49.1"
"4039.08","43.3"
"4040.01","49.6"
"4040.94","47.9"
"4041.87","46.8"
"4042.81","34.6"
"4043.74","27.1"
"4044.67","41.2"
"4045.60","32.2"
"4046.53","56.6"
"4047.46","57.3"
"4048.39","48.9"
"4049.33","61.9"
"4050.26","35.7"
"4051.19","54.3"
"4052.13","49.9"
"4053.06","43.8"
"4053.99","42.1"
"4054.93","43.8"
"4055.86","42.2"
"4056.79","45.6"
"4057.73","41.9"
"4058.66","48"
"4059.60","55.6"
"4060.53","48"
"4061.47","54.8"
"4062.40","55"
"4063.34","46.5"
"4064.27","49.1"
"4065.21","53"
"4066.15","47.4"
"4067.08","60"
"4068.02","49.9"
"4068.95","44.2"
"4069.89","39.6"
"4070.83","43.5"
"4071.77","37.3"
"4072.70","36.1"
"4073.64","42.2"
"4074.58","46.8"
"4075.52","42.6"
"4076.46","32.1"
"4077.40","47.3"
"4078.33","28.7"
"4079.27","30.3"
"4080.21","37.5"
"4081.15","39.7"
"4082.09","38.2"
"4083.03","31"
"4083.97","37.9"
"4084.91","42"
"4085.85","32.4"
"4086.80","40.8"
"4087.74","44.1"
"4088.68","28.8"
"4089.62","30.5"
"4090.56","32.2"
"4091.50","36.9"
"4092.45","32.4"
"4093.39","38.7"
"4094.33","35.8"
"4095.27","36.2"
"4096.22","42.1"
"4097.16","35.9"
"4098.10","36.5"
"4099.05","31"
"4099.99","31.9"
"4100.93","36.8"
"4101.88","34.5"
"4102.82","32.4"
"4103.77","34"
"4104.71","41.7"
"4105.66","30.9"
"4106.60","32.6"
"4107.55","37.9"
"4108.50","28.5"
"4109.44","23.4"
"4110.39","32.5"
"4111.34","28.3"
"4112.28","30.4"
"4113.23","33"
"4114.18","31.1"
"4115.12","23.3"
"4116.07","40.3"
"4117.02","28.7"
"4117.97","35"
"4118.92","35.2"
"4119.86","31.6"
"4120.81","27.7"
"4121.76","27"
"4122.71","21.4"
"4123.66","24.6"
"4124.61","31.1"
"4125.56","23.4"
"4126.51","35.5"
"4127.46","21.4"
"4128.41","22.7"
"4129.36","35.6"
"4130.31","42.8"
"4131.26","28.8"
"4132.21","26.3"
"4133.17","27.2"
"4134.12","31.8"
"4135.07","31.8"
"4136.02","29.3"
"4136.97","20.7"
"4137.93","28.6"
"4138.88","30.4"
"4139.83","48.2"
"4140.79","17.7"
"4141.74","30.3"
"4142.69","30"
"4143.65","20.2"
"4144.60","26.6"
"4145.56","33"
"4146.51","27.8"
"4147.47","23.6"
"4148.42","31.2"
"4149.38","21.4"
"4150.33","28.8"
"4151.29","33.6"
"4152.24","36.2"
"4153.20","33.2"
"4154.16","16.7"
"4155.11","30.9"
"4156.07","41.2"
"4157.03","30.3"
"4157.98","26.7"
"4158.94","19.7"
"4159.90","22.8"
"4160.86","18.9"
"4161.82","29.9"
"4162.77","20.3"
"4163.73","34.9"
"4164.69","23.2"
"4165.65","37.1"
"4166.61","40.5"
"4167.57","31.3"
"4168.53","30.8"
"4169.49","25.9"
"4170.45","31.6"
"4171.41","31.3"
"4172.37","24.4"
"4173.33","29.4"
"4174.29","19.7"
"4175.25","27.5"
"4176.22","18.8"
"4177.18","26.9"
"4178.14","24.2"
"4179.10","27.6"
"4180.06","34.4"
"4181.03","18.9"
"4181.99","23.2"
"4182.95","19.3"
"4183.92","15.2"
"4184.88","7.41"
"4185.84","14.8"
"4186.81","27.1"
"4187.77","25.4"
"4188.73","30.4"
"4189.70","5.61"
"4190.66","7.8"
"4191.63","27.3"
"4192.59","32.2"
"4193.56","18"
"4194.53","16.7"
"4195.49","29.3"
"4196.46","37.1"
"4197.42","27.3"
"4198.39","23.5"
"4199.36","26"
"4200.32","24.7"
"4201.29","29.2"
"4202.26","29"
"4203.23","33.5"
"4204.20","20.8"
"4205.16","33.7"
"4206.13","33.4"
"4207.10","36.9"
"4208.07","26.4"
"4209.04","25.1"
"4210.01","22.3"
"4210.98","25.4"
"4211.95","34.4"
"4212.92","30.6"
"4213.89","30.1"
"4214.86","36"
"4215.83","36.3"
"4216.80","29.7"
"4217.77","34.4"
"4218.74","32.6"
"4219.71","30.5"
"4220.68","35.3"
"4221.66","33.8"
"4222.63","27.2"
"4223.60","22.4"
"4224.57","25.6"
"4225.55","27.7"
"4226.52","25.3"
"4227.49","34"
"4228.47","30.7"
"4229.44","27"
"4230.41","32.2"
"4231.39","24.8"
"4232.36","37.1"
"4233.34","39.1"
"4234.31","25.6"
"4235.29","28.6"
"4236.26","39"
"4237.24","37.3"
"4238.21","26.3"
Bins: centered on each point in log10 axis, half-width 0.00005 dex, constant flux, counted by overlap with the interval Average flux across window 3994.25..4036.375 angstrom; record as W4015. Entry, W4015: 66.4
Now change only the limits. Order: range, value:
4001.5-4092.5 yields 50.7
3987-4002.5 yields 72.4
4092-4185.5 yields 29.3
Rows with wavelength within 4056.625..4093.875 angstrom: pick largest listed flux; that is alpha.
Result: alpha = 60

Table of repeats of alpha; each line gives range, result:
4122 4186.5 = 48.2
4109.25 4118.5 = 40.3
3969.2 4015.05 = 93.5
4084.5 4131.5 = 44.1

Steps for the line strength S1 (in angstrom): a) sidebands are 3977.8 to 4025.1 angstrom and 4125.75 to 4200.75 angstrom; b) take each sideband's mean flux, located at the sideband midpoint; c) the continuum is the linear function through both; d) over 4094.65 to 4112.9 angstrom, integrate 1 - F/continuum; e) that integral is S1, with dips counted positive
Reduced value 3.8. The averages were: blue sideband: 69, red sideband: 26.8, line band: 33.6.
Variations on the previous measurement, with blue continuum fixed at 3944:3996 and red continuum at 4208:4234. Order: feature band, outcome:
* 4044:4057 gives -1.1 angstrom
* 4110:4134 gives 5.0 angstrom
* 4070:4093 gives 1.9 angstrom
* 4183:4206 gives 6.1 angstrom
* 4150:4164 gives 2.7 angstrom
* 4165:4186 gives 5.1 angstrom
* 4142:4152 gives 2.2 angstrom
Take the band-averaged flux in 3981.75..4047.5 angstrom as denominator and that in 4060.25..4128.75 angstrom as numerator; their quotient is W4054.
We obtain 0.6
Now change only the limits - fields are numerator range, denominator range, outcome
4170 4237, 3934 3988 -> 0.62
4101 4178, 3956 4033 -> 0.49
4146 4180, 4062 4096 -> 0.70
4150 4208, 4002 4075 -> 0.49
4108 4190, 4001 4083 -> 0.53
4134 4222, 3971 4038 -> 0.44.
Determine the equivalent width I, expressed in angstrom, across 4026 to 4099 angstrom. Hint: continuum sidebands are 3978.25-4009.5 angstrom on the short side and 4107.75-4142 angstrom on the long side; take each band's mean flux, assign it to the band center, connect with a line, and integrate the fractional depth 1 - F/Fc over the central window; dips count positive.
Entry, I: 9.3 angstrom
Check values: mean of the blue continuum 70.8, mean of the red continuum 29.7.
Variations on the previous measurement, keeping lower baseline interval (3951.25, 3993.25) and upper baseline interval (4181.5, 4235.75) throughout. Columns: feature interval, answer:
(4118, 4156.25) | 5.3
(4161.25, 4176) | 1.0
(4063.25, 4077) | -1.6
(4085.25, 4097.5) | 0.7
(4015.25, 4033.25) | -3.5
